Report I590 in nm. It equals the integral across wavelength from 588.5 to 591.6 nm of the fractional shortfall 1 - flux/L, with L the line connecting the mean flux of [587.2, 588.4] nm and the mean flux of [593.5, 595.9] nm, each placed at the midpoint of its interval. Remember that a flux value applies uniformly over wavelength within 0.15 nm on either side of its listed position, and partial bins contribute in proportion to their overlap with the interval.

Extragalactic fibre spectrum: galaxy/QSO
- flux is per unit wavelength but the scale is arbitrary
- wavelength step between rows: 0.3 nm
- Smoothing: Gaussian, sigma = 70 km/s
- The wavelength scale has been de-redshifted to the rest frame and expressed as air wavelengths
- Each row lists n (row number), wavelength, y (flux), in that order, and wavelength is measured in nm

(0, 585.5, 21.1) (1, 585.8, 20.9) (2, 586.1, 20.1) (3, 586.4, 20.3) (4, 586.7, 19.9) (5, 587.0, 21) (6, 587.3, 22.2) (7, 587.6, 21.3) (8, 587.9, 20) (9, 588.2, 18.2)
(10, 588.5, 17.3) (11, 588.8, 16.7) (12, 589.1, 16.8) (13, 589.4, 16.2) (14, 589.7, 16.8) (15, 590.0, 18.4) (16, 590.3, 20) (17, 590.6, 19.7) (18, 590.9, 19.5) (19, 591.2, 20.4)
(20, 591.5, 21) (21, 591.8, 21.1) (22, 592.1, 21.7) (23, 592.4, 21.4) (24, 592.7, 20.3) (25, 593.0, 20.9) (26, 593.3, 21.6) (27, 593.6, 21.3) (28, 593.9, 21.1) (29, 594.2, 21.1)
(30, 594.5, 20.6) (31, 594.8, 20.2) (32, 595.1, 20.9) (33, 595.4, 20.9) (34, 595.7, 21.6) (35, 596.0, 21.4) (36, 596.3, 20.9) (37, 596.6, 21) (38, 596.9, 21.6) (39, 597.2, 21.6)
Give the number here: 0.306 nm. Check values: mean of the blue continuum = 20.2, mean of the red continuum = 21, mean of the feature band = 18.5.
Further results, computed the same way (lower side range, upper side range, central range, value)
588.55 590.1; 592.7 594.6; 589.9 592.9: -0.23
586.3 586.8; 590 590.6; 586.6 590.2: 0.20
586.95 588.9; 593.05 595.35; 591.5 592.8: -0.04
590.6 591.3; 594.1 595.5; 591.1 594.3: -0.13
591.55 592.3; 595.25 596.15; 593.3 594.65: 0.01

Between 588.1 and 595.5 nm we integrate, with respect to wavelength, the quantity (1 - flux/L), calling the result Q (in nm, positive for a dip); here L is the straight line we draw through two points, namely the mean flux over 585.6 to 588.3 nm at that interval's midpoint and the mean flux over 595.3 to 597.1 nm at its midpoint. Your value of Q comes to 0.40 nm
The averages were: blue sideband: 20.5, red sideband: 21.3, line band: 19.8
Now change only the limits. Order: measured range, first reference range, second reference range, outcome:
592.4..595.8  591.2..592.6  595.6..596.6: 0.039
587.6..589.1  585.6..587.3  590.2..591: 0.146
